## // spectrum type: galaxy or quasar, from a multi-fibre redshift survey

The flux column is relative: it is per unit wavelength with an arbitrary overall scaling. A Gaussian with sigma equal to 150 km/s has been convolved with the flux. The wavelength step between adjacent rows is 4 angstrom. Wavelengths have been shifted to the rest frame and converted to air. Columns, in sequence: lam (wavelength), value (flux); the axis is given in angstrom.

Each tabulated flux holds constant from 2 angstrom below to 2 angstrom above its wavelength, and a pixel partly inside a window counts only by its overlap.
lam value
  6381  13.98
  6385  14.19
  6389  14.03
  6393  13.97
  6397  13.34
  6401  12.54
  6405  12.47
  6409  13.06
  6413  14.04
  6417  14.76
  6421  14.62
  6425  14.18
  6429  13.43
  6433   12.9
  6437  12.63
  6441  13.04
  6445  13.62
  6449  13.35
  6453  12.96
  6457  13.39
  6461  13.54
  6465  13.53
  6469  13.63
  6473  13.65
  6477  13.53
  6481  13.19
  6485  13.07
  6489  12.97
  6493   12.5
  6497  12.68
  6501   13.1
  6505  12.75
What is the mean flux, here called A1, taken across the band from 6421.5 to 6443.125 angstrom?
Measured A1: 13.3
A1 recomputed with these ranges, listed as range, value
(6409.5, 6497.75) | 13.4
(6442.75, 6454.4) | 13.3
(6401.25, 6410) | 12.7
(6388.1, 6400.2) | 13.6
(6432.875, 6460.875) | 13.2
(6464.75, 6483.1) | 13.5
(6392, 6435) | 13.6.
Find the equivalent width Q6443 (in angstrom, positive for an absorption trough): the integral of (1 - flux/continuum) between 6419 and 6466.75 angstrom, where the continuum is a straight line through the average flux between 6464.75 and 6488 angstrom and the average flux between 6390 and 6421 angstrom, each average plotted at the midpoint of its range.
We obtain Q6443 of 0.1 angstrom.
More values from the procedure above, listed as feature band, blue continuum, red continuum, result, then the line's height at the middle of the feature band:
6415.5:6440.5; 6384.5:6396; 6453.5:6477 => 0.10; 13.7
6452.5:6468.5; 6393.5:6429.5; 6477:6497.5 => -0.27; 13.2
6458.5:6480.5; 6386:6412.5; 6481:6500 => -0.98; 13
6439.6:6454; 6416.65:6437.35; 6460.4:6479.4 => 0.42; 13.7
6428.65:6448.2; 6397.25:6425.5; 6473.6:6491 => 0.52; 13.5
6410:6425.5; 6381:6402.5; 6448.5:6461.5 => -0.95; 13.5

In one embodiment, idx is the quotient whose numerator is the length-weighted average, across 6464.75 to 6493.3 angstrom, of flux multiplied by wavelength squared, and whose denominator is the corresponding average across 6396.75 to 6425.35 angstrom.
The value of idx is 1.00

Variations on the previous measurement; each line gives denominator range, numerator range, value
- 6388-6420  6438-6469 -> 1.00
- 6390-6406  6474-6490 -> 1.03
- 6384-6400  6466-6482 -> 1.01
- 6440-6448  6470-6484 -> 1.02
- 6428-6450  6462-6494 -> 1.02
